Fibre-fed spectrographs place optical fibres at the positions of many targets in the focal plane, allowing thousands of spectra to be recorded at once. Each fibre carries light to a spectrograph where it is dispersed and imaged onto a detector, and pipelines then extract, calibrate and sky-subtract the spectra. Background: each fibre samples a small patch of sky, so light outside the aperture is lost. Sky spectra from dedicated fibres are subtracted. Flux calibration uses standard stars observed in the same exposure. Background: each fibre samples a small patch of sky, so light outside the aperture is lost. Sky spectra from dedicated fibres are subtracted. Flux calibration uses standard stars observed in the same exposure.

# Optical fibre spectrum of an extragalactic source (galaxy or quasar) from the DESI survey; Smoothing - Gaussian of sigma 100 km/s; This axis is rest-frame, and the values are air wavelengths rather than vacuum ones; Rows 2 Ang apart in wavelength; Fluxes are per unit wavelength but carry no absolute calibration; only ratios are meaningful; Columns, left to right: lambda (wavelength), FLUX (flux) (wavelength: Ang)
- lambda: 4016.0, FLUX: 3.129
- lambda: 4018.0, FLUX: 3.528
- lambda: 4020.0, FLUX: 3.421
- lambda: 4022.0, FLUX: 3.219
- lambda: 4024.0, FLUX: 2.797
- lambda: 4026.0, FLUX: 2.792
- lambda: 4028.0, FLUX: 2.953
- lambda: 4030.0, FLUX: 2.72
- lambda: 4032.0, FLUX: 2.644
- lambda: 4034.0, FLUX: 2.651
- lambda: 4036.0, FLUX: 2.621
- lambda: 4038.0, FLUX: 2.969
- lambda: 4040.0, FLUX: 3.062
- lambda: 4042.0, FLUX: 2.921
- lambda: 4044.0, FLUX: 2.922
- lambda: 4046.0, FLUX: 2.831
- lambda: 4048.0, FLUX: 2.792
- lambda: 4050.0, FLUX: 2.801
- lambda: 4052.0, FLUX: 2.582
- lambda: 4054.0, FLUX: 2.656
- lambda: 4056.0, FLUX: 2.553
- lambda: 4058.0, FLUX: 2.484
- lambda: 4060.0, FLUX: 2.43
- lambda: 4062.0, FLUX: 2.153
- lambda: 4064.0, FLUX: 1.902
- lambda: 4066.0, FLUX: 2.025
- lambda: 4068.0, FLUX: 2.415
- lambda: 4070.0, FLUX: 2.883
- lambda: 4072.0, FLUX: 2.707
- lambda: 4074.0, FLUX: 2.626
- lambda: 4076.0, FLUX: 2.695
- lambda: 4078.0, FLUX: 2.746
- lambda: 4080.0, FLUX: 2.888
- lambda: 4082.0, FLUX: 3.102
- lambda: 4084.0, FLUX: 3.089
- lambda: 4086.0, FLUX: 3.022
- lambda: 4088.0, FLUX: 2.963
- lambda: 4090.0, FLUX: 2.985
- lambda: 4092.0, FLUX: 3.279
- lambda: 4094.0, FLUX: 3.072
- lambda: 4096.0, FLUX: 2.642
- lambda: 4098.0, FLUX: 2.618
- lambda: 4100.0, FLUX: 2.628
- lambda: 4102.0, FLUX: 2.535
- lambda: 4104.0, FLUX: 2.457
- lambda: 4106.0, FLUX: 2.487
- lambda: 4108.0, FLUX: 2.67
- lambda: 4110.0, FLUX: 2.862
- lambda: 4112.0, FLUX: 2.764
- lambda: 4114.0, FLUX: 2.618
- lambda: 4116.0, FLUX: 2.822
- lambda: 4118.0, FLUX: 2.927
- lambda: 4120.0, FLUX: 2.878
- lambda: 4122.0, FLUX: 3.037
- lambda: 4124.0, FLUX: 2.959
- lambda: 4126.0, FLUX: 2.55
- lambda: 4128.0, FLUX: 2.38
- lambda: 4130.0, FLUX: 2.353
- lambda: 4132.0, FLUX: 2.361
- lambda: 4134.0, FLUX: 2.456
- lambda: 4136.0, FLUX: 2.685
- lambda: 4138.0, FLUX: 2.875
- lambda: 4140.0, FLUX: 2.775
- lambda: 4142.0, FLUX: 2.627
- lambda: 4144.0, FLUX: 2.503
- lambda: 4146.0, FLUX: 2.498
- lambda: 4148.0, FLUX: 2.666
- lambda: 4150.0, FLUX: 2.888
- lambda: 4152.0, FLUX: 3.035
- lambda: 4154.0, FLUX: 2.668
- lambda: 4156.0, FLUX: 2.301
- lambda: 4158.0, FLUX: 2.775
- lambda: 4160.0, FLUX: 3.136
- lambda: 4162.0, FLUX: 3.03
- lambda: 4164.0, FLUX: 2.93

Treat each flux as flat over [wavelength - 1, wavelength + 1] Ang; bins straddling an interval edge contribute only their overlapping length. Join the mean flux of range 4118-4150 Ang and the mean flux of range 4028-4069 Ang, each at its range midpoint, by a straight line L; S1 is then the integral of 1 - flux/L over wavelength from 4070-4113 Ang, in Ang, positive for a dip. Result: -2.7 Ang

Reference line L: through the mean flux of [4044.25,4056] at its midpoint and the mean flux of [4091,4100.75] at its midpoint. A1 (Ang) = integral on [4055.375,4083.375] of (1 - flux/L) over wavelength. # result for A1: 2.3 Ang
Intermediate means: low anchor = 2.73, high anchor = 2.85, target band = 2.55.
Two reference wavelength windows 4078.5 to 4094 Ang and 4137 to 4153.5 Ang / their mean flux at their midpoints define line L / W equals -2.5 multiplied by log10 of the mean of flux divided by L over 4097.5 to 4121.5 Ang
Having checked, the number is 0.08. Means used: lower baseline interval 3.04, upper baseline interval 2.73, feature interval 2.7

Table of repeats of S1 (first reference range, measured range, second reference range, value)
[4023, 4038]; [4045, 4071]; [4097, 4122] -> 2.2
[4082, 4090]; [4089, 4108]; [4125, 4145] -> 1.1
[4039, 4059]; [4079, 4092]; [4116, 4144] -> -1.5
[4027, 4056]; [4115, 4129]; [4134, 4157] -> -0.5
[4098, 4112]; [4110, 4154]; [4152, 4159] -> -1.1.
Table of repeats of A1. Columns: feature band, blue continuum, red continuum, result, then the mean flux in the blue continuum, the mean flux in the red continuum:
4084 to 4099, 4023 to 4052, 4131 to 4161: -1.1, 2.81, 2.68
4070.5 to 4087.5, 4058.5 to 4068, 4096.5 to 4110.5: -3.8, 2.18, 2.6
